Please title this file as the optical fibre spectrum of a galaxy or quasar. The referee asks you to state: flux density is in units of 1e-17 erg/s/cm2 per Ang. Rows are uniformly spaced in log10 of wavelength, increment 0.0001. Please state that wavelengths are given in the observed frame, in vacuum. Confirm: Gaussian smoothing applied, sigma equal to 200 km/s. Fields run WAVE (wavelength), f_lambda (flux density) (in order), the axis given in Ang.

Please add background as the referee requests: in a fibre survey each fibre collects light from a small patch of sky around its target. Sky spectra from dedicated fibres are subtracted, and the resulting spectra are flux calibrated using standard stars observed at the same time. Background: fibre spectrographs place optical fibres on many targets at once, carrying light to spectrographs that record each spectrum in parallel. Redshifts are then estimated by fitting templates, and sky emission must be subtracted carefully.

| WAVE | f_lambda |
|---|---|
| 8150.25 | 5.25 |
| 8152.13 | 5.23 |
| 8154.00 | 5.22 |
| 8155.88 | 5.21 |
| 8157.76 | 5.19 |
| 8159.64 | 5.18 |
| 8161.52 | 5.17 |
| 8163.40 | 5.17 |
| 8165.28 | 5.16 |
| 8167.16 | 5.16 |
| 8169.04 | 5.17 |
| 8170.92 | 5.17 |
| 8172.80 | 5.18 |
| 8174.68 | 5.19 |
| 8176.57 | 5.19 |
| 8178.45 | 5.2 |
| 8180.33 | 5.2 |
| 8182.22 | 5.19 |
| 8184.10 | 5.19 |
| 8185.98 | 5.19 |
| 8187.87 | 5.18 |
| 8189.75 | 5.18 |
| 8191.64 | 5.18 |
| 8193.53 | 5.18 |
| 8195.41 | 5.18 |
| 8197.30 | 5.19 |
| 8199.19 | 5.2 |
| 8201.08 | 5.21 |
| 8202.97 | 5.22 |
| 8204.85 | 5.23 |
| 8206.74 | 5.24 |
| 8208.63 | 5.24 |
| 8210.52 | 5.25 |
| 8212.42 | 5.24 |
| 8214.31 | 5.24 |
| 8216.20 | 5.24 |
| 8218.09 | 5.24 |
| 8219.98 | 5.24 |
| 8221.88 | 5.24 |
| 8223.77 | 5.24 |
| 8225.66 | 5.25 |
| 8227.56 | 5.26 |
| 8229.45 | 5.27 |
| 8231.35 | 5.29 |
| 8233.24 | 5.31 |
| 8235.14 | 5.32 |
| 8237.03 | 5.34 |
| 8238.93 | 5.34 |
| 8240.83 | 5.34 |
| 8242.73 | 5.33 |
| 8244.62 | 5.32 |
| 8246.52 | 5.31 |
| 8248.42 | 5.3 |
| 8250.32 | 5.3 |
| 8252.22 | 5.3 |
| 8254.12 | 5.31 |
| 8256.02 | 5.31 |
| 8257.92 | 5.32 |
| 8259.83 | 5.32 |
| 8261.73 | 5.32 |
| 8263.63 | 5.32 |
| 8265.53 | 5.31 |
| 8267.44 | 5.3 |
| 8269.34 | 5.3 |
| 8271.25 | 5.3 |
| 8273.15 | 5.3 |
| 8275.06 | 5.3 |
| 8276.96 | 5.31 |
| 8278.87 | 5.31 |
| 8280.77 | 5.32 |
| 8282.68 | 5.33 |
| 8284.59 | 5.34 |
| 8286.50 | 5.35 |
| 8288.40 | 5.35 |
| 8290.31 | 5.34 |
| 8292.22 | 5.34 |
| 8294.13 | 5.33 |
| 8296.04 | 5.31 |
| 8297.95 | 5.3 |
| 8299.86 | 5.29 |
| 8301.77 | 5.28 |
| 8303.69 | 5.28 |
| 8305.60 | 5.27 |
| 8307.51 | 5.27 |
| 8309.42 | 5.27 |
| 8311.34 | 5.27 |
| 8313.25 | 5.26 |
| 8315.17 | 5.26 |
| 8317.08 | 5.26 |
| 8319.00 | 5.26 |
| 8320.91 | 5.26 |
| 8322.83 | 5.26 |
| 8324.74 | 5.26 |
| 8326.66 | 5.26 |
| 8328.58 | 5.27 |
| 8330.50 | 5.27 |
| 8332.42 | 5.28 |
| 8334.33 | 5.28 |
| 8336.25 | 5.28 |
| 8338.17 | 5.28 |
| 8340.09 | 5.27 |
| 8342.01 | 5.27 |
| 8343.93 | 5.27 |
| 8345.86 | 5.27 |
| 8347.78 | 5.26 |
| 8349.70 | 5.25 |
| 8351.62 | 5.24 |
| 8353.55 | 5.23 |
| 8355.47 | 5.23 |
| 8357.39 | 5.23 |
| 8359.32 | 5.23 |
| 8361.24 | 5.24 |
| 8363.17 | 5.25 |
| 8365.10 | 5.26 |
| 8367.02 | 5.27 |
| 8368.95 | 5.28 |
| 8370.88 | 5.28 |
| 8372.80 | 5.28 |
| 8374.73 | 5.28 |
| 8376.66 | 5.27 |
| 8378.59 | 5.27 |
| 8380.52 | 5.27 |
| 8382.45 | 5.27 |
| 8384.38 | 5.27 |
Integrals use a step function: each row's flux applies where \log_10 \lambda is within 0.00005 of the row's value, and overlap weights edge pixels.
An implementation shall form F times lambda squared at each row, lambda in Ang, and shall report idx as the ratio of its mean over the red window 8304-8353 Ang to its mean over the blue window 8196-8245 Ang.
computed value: 1.0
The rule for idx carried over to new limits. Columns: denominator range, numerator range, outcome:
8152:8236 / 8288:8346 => 1.04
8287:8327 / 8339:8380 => 1.01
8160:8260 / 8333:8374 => 1.04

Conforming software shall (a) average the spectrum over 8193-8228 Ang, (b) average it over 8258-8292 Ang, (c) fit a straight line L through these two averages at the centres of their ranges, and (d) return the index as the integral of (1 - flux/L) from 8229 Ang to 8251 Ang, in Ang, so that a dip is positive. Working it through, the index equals -0.2 Ang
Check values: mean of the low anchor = 5.23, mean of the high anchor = 5.32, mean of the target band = 5.32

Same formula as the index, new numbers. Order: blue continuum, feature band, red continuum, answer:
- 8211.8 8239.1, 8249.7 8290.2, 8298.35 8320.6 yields -0.3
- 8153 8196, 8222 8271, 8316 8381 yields -0.8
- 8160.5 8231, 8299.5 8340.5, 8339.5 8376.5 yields -0.2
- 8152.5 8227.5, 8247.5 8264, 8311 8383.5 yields -0.3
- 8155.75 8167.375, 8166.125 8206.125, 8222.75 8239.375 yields 0.2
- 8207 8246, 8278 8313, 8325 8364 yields -0.3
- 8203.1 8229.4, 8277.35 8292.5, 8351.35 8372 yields -0.3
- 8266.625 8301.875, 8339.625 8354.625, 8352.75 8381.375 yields 0.0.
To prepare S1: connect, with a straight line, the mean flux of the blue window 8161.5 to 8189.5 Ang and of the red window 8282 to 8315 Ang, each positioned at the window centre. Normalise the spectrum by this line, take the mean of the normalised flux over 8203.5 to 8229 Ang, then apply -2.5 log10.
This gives 0.00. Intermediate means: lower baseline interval 5.18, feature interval 5.24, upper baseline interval 5.3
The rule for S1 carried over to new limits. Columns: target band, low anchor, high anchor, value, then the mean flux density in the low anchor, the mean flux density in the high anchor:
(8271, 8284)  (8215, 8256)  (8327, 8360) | -0.007 mag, 5.29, 5.26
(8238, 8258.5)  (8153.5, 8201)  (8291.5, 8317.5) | -0.016 mag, 5.18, 5.28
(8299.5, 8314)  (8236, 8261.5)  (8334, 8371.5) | 0.002 mag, 5.32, 5.26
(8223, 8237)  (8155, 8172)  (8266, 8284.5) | -0.006 mag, 5.18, 5.31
